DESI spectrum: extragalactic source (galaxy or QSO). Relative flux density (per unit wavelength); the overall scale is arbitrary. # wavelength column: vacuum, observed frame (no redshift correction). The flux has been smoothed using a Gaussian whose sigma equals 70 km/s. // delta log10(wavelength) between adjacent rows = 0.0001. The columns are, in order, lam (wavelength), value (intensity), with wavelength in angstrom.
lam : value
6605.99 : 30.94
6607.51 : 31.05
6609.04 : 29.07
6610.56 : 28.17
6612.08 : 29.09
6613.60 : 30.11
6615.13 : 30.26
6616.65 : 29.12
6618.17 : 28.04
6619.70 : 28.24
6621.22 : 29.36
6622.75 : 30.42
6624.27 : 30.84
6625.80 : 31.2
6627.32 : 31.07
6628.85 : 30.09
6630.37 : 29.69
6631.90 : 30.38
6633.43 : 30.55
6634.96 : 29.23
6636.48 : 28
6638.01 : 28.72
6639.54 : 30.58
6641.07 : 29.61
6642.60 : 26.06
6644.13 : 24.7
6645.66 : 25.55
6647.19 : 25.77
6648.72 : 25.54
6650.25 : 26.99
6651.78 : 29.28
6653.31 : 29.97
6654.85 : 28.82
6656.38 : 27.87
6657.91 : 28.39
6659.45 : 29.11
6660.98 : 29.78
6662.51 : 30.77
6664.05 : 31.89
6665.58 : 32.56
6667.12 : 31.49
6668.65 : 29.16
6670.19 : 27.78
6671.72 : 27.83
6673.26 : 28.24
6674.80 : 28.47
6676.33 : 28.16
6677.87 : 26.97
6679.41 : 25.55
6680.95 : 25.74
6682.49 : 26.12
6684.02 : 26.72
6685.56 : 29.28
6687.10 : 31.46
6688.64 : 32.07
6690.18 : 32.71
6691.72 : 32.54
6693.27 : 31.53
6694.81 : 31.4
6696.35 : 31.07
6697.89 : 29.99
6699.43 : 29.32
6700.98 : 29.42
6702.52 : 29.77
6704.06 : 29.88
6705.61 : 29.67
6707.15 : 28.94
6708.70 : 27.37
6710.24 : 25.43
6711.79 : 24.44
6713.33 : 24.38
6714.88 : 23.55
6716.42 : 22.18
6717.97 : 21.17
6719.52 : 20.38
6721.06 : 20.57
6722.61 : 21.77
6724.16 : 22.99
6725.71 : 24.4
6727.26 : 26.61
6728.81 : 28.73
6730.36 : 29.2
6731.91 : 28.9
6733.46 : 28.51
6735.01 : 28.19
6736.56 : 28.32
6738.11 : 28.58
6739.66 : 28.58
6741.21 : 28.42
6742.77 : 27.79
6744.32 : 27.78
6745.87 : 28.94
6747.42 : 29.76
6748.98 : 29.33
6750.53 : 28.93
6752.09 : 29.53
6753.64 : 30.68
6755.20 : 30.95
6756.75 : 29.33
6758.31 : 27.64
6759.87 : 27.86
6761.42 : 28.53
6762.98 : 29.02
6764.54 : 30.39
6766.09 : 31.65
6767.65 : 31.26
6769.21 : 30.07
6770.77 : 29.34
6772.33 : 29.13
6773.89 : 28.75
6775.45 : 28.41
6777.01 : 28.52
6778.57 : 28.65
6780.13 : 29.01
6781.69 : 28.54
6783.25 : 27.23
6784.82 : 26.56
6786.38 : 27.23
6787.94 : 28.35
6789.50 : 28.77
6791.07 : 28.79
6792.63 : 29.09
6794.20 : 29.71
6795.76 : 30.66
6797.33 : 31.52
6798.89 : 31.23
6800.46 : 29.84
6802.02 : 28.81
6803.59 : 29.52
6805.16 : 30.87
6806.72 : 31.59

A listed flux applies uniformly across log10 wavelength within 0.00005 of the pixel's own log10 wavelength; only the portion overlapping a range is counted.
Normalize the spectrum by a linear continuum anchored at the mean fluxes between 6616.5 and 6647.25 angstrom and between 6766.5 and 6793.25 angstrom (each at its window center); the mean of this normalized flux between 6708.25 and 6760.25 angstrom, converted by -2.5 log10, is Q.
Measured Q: 0.078 mag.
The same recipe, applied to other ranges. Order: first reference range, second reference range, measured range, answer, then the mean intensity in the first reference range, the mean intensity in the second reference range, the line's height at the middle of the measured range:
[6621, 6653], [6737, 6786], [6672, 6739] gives 0.055 mag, 28.8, 29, 28.9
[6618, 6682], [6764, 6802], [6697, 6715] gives 0.043 mag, 28.8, 29.3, 29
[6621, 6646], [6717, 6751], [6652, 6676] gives -0.037 mag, 29.2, 26.7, 28.5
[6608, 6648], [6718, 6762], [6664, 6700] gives -0.046 mag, 29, 27.4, 28.2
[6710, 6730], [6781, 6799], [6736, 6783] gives -0.099 mag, 23.6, 28.9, 26.6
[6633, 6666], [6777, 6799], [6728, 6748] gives 0.007 mag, 28.6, 28.9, 28.8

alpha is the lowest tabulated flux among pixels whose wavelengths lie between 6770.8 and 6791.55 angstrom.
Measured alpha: 26.56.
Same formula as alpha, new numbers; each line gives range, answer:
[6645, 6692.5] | 25.54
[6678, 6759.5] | 20.38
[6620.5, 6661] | 24.7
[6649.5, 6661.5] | 26.99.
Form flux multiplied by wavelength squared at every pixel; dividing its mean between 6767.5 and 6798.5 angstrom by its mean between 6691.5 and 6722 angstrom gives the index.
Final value 1.1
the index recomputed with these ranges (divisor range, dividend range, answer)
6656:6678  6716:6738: 0.88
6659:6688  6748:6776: 1.05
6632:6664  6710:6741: 0.92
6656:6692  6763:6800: 1.04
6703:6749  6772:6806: 1.12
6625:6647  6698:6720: 0.93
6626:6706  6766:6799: 1.03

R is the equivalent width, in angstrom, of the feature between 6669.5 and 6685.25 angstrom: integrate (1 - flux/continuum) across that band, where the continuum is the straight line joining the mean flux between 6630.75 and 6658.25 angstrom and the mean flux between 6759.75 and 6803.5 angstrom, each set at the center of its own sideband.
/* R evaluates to 0.6 angstrom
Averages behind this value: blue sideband 28.1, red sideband 29.2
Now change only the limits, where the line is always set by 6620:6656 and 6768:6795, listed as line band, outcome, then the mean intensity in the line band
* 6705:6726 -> 3.42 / 24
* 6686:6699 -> -1.24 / 31.5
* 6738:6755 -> -0.21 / 29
